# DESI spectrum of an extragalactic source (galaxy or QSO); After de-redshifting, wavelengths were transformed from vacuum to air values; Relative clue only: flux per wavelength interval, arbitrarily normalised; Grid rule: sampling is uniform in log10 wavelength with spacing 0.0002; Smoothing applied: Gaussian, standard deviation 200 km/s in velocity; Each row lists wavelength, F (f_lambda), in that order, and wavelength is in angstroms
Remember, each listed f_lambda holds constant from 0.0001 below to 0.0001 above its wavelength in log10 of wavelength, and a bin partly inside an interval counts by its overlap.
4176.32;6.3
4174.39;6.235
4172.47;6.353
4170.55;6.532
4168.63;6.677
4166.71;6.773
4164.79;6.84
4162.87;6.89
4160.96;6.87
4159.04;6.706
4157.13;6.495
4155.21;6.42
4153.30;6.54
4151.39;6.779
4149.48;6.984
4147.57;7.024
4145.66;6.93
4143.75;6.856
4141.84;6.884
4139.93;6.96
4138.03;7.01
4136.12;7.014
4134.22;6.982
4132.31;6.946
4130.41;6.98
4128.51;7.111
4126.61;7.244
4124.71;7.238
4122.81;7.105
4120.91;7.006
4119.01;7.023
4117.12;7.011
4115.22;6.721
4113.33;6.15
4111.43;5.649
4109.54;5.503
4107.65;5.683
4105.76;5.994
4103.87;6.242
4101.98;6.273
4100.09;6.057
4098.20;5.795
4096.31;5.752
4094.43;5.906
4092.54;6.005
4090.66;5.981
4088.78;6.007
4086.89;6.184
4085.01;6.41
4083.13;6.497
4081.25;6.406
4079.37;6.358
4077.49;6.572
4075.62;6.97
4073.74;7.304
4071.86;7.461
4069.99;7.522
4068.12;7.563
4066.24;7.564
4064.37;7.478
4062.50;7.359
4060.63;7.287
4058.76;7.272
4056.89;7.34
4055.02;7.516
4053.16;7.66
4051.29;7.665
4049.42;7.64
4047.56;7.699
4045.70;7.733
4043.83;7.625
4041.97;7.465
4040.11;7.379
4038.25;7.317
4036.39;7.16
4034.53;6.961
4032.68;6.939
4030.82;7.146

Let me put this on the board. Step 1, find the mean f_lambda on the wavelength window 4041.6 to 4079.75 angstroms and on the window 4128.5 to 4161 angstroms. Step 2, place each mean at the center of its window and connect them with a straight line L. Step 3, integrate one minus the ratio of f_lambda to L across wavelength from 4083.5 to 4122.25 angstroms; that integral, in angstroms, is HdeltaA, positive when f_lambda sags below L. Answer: 5.1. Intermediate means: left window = 7.4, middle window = 6.18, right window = 6.85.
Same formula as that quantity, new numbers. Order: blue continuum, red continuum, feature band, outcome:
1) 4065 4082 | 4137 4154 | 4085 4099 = 2.11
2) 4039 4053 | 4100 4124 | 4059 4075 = -0.49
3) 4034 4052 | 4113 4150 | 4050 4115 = 5.60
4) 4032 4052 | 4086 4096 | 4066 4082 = -1.40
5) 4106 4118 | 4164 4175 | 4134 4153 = -1.68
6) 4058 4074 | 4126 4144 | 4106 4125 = 1.74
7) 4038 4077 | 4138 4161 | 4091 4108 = 2.80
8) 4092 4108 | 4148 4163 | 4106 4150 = -2.89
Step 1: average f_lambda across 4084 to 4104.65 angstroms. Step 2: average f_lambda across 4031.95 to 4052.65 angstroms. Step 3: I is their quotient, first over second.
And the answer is 0.8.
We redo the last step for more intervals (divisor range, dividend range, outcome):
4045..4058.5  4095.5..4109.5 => 0.78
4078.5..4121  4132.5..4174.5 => 1.10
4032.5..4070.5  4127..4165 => 0.92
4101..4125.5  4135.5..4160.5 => 1.06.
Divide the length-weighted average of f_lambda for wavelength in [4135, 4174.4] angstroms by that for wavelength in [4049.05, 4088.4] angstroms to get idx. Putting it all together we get 1.0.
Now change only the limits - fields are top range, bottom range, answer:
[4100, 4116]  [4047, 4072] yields 0.80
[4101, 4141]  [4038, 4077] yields 0.89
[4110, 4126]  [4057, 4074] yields 0.90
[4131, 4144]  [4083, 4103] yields 1.15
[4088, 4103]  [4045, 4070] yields 0.79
